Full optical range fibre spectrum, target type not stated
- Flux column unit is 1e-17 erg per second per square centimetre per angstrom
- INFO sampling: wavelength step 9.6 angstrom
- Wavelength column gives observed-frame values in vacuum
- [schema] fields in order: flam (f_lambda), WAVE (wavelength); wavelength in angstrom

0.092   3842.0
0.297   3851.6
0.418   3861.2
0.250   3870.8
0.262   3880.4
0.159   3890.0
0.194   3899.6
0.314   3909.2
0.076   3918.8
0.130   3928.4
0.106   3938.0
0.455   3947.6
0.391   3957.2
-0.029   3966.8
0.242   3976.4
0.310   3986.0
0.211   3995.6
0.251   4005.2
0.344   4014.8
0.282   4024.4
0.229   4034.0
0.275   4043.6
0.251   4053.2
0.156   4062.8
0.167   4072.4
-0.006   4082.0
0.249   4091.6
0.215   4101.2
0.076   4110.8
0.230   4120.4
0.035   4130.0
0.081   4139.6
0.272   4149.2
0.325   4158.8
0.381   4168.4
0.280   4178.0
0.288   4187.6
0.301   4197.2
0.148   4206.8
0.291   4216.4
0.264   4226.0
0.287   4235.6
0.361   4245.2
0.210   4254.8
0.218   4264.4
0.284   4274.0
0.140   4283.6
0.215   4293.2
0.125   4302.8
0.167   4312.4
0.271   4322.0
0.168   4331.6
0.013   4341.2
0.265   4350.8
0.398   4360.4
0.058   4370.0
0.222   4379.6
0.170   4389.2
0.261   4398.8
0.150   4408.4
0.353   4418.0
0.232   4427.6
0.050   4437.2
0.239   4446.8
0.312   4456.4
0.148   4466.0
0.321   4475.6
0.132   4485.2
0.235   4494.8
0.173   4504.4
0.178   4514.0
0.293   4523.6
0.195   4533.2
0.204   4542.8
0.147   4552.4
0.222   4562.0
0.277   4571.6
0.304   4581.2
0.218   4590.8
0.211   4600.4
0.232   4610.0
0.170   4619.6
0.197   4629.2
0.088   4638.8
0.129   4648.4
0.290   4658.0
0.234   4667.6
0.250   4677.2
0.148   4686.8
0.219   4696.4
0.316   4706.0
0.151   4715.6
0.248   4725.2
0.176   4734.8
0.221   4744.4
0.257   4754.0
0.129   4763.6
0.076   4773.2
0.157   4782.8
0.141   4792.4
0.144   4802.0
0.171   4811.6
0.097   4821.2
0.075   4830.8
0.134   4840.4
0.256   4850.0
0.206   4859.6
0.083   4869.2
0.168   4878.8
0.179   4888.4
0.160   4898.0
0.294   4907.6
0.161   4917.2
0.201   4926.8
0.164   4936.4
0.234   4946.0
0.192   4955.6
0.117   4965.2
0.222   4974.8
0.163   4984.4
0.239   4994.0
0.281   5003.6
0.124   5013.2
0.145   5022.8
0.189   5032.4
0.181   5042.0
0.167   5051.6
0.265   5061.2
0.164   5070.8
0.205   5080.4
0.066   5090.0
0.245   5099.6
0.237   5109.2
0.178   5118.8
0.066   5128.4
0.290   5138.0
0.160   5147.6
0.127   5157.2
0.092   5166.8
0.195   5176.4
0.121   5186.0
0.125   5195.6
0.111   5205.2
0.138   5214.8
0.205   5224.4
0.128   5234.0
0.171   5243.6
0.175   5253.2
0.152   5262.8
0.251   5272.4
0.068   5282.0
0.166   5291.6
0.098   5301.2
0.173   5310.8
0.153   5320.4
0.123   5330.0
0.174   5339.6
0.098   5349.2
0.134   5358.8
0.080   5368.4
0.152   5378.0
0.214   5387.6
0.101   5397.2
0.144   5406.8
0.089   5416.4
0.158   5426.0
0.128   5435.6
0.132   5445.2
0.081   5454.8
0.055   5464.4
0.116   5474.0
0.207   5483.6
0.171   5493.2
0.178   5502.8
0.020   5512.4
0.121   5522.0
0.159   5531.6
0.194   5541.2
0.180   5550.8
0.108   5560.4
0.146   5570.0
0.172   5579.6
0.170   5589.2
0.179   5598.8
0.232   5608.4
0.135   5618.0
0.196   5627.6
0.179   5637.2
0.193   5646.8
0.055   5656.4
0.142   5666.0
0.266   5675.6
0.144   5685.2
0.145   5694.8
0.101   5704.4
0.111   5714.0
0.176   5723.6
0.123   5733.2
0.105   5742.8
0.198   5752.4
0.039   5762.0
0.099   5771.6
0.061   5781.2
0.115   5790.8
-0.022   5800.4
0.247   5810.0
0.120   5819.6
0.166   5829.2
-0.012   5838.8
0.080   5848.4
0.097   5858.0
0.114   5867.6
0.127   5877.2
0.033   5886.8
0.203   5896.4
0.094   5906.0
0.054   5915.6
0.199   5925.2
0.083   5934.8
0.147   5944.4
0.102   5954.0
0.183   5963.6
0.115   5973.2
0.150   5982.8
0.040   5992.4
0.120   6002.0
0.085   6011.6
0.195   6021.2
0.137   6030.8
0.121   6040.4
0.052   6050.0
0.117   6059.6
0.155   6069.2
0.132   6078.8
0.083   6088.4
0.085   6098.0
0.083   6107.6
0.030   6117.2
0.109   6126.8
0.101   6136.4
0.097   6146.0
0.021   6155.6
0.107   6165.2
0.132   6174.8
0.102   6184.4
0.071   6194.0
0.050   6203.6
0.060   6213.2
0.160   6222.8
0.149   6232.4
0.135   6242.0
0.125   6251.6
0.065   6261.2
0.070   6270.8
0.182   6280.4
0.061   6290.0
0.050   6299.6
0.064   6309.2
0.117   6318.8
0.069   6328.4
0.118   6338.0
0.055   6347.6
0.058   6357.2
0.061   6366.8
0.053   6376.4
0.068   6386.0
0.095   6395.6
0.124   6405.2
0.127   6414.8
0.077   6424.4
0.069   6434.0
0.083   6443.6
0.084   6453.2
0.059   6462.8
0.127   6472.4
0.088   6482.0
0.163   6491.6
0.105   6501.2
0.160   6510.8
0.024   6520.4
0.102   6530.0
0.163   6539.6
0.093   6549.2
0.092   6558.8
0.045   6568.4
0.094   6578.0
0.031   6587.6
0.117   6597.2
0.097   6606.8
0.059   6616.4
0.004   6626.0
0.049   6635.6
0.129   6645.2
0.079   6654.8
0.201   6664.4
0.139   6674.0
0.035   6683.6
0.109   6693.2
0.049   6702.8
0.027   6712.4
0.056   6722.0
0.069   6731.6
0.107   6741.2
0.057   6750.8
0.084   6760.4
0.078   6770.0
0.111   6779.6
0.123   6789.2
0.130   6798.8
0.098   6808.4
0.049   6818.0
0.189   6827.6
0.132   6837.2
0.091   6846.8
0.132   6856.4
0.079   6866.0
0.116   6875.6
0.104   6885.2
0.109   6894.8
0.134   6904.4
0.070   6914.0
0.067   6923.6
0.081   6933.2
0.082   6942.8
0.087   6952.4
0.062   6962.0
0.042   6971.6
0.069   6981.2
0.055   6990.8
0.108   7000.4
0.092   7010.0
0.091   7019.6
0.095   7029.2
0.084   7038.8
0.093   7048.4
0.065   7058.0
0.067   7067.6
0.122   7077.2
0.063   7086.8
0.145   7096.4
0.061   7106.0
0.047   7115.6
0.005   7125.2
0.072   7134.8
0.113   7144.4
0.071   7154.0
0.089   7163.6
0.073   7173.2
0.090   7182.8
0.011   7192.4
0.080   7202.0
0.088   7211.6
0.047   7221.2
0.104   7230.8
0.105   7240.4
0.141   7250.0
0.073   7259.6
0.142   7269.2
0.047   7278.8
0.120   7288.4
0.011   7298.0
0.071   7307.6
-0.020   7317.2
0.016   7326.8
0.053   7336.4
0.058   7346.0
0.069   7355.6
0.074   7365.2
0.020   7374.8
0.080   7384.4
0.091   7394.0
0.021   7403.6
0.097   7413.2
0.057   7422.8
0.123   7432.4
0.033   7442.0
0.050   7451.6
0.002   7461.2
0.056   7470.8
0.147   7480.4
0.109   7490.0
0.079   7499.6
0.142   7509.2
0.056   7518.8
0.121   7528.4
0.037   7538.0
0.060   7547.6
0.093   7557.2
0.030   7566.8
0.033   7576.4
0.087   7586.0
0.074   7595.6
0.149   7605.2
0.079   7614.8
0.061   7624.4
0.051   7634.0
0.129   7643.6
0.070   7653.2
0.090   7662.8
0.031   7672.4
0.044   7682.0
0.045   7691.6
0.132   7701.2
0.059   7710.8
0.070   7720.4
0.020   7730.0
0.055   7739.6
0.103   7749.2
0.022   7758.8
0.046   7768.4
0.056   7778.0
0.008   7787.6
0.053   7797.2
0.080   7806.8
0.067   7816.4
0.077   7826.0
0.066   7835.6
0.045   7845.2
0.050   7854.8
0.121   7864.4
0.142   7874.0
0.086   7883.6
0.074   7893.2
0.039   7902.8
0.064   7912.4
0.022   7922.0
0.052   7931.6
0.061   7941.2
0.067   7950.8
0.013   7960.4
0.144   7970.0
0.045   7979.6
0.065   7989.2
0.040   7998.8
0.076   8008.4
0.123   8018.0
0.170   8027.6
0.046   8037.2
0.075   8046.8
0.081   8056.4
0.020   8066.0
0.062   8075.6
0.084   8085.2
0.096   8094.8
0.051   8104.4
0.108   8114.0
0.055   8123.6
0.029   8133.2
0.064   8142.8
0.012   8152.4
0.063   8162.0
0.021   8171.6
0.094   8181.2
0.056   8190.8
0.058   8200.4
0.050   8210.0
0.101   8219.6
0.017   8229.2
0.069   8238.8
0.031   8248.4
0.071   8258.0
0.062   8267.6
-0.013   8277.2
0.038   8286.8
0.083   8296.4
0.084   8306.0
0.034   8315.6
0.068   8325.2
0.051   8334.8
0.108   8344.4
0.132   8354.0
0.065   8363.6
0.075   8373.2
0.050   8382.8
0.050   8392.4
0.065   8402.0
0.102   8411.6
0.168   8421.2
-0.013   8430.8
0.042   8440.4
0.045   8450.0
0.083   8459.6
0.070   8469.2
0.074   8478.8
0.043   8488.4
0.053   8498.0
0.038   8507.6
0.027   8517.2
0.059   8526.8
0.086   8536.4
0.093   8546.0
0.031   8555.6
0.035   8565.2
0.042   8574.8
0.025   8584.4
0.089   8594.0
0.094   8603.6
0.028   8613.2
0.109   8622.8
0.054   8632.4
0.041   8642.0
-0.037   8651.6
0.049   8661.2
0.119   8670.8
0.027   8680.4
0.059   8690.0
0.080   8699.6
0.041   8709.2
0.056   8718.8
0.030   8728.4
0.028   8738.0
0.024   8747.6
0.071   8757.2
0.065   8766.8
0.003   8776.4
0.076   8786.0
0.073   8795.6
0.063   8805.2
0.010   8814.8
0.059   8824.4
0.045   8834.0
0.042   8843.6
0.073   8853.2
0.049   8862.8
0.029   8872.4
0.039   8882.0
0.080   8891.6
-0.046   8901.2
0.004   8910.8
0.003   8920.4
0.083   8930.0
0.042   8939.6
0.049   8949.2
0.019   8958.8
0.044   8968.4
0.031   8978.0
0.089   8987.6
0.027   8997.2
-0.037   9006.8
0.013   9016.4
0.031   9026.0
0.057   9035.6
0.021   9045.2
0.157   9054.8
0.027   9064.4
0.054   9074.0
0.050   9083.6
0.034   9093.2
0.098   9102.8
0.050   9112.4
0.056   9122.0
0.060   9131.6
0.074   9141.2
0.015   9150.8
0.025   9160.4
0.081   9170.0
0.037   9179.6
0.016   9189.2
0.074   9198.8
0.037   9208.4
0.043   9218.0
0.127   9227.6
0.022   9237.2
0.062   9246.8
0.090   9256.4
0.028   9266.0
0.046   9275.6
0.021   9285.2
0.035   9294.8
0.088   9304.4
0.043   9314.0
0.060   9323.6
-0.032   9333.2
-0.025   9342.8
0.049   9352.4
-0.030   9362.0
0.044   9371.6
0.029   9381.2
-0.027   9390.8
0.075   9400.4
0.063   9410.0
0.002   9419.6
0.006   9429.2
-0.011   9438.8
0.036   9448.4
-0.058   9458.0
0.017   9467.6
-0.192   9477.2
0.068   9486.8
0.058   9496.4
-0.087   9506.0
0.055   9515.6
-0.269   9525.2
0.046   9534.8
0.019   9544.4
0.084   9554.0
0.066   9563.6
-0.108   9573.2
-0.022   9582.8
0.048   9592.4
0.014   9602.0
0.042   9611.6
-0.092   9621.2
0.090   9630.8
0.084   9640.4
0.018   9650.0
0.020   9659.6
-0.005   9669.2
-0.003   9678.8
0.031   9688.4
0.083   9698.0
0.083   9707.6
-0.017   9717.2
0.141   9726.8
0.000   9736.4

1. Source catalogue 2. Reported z 0.72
